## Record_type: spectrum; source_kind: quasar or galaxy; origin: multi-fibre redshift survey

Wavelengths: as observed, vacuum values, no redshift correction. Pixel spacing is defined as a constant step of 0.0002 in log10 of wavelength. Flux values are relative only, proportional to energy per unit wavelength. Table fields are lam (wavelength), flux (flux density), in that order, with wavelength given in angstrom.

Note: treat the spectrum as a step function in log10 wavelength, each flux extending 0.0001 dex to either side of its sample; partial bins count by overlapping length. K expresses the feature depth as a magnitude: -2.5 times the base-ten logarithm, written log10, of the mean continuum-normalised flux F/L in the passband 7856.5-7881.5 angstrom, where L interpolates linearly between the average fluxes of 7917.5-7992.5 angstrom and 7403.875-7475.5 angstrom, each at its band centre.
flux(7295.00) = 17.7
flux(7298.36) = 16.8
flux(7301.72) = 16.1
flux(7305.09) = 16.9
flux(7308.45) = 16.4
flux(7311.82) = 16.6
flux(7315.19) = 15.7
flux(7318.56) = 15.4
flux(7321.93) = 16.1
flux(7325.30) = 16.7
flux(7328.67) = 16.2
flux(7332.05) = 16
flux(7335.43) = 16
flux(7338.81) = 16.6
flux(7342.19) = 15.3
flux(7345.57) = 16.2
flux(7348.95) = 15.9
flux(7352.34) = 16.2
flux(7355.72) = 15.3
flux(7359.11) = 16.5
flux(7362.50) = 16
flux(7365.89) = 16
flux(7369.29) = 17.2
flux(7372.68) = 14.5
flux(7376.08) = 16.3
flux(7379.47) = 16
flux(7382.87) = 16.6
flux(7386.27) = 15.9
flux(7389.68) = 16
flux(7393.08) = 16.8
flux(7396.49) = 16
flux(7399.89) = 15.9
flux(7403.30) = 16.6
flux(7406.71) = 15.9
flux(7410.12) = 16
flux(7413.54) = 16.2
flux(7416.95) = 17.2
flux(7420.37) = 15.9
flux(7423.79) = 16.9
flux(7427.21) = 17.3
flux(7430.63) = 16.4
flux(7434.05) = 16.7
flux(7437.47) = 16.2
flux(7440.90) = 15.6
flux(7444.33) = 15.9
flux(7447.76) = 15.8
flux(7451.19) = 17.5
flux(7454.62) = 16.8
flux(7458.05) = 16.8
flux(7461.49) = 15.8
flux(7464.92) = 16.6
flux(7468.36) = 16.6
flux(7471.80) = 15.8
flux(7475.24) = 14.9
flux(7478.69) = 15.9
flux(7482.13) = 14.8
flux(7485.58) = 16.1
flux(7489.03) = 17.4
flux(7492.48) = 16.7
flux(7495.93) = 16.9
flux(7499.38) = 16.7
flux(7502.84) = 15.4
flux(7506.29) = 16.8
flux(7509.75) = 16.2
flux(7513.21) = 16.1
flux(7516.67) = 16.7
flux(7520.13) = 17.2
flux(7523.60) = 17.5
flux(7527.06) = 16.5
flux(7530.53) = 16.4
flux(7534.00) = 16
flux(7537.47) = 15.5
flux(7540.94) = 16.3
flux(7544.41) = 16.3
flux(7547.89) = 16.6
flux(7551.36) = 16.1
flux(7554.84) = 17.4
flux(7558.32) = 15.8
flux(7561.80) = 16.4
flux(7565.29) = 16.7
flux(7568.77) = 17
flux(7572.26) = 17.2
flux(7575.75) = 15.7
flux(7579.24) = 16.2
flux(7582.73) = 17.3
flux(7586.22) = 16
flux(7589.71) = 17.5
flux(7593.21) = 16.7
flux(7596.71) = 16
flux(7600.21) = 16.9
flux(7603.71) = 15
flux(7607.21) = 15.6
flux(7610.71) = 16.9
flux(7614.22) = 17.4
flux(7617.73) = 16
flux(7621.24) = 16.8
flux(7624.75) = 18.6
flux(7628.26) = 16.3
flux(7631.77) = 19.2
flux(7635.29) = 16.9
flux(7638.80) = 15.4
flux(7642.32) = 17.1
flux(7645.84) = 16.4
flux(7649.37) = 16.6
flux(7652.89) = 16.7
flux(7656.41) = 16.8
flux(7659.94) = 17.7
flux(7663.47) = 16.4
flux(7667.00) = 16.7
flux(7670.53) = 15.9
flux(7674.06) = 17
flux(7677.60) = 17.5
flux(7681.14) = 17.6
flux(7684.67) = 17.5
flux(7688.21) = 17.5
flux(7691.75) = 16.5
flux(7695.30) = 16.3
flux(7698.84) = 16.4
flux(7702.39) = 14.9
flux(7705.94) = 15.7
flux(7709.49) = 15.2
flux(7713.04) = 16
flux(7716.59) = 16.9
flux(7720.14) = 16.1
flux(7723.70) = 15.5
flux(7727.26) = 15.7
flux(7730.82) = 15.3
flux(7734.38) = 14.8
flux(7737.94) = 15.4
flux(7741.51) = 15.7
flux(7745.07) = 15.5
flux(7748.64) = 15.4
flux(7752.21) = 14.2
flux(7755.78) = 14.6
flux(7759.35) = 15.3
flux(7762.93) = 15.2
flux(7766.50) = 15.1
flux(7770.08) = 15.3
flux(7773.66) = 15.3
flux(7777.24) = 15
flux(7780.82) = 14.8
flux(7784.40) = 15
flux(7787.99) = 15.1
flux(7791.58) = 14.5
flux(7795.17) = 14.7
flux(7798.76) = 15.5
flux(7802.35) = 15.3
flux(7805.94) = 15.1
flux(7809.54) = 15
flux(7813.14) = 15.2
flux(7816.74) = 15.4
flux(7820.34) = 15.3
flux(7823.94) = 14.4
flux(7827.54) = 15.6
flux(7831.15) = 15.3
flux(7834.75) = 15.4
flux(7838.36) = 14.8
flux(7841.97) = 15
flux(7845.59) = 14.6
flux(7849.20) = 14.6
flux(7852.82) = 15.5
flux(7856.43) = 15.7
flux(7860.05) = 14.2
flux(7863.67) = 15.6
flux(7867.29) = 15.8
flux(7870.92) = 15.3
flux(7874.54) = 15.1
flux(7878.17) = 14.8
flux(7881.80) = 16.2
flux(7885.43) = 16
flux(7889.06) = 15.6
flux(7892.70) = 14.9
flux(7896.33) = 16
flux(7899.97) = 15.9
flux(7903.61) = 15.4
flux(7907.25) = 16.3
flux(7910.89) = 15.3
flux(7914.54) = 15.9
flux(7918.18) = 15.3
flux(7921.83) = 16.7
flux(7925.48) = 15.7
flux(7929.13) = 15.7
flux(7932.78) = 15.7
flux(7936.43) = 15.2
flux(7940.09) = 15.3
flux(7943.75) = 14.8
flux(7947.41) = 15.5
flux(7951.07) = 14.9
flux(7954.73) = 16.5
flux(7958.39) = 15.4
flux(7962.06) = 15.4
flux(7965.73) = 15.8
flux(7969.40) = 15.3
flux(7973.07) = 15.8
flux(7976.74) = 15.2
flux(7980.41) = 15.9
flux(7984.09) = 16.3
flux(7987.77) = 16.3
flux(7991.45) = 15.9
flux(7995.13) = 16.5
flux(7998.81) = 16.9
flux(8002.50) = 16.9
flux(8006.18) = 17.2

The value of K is 0.04 mag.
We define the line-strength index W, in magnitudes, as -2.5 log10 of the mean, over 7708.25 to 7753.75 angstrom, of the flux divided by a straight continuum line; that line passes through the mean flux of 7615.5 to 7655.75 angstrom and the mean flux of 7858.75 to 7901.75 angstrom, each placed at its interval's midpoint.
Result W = 0.06 mag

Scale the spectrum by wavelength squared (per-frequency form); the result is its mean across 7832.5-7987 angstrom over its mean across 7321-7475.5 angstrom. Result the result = 1.09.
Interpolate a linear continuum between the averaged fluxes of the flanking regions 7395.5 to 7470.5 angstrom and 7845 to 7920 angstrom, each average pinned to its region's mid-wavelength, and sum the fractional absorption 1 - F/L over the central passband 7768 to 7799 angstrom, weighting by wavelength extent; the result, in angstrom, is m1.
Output 1.3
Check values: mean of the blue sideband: 16.4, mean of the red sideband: 15.4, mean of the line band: 15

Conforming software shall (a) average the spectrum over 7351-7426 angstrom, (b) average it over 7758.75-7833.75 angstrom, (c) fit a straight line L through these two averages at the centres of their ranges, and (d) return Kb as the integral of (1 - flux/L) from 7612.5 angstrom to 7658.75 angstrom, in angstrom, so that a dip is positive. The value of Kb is -4.2 angstrom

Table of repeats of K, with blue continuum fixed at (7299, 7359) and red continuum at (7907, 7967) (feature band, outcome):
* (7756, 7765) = 0.04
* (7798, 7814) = 0.04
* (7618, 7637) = -0.10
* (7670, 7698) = -0.08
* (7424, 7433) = -0.05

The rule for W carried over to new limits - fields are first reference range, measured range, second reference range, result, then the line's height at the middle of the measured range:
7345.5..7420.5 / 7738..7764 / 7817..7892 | 0.02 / 15.4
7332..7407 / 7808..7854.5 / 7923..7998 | 0.05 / 15.8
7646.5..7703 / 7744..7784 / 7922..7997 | 0.10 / 16.4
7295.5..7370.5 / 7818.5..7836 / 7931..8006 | 0.05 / 15.9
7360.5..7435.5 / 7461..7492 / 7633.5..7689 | 0.03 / 16.5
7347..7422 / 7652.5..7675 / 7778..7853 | -0.09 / 15.4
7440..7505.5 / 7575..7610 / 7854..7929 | -0.02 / 16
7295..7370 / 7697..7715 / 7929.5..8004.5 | 0.02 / 16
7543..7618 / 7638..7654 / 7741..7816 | -0.03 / 16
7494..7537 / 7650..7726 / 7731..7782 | -0.07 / 15.5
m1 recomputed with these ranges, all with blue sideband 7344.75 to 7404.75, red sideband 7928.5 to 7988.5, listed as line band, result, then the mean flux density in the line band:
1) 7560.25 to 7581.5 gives -0.8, 16.5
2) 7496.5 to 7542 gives -1.3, 16.4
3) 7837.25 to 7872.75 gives 1.2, 15.1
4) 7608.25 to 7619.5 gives -0.6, 16.7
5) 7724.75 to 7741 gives 0.5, 15.3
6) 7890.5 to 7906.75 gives 0.0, 15.6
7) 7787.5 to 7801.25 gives 0.7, 15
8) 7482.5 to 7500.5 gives -0.7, 16.6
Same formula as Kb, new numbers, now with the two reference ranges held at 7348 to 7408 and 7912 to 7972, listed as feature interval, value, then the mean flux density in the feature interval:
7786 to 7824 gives 1.5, 15.1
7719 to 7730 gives 0.0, 15.7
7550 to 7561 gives -0.4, 16.4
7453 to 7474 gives -0.5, 16.4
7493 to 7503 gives -0.3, 16.5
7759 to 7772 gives 0.4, 15.2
